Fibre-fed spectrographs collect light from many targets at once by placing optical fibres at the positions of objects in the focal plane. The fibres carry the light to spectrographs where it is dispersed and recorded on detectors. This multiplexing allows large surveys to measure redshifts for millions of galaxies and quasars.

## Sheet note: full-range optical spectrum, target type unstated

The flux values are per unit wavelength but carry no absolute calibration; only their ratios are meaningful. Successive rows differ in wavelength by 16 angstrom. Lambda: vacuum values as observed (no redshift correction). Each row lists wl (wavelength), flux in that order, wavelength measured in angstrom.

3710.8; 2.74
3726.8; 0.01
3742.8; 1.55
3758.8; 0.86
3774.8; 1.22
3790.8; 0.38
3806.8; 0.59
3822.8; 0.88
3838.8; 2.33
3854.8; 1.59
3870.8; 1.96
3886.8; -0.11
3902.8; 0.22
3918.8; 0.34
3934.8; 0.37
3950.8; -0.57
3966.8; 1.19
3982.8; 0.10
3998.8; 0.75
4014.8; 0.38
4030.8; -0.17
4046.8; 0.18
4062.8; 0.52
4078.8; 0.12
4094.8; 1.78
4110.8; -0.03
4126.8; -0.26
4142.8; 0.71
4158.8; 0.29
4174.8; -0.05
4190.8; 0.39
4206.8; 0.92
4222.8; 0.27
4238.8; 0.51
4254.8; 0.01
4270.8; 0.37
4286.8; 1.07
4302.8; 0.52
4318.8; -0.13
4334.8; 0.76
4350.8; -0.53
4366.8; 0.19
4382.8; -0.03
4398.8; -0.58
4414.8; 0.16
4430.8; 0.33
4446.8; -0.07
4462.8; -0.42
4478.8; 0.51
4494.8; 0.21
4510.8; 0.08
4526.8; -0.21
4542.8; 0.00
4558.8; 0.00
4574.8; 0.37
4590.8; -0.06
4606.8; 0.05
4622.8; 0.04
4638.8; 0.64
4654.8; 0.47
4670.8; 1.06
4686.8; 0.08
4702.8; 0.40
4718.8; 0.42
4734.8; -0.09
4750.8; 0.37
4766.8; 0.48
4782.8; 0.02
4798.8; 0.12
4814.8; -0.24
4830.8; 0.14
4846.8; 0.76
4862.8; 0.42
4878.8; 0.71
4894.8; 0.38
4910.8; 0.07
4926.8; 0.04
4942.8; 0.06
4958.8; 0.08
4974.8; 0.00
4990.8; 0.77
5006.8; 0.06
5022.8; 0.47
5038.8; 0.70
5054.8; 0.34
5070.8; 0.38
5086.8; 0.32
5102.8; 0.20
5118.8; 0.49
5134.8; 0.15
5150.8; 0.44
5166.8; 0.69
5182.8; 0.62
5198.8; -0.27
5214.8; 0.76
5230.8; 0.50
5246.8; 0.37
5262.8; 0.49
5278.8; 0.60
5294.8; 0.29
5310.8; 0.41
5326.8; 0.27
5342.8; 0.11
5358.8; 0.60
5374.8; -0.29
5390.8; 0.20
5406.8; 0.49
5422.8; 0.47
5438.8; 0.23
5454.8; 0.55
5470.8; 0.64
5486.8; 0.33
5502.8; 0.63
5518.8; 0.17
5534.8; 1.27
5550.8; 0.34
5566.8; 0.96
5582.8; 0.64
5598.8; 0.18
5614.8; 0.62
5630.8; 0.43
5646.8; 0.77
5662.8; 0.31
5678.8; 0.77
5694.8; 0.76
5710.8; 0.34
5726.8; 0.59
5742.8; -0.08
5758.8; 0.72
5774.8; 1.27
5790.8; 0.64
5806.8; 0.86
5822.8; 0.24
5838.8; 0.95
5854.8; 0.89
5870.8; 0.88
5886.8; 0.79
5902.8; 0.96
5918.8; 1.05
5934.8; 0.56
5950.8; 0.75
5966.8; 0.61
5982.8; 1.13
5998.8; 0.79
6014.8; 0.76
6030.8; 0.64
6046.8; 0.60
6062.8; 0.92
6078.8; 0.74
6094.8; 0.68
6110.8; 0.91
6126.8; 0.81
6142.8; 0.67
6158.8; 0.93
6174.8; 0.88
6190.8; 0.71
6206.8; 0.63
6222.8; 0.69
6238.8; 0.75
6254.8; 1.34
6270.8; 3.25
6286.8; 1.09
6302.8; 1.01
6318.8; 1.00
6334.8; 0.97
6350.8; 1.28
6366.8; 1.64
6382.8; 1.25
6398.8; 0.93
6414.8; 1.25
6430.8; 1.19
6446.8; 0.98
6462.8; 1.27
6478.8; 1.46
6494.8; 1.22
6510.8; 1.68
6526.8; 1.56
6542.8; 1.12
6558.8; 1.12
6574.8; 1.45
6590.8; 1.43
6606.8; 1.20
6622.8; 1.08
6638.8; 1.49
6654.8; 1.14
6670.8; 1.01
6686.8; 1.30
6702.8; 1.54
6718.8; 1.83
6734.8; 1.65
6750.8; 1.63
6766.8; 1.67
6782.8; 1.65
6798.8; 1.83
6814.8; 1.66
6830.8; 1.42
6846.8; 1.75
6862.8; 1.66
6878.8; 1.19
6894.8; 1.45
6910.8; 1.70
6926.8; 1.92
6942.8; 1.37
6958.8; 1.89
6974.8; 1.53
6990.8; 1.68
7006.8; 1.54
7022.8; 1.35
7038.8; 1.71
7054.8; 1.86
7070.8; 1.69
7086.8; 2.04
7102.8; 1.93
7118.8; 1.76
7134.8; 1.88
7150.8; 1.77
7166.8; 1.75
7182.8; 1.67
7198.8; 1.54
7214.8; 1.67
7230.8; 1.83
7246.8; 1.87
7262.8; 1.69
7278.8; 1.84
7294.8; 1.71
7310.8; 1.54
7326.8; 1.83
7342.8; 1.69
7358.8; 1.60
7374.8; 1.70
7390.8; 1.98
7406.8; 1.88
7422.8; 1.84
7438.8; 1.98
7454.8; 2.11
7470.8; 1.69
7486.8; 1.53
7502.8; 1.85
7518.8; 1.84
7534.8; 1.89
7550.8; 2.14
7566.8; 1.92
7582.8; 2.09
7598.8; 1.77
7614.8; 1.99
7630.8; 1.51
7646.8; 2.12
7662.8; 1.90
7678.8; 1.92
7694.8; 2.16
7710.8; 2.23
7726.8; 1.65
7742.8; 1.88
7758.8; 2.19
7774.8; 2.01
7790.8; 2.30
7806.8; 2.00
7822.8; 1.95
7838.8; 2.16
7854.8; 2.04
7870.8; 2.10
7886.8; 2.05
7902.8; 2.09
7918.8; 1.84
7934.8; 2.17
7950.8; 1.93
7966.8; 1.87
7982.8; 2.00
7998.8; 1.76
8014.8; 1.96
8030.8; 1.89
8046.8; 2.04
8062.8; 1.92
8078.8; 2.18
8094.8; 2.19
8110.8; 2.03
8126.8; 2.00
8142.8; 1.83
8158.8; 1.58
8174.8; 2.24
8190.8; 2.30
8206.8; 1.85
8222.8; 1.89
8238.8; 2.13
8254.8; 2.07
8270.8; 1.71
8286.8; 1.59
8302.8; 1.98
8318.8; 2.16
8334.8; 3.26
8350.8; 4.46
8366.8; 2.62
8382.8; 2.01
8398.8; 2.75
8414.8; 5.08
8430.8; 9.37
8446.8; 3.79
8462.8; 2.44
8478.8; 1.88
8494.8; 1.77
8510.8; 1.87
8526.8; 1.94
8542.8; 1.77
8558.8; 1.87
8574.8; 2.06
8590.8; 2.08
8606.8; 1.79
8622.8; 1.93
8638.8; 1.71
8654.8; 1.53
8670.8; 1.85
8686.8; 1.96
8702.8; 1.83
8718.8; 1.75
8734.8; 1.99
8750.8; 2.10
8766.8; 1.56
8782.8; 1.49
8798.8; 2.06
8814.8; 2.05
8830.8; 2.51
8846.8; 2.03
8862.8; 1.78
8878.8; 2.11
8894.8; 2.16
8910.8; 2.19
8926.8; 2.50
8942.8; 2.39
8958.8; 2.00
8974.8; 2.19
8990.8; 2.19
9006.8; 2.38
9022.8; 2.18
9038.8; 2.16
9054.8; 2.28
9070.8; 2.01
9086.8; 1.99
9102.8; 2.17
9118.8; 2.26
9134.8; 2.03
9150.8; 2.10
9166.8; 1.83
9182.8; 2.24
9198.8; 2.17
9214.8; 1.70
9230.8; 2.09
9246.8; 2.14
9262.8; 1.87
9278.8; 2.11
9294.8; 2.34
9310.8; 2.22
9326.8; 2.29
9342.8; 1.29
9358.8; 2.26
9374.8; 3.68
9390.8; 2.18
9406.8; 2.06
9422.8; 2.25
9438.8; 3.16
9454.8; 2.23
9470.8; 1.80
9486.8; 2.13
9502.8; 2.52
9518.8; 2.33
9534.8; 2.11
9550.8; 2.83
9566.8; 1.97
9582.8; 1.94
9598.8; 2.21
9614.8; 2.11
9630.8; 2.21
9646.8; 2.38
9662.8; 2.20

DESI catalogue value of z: 0.682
